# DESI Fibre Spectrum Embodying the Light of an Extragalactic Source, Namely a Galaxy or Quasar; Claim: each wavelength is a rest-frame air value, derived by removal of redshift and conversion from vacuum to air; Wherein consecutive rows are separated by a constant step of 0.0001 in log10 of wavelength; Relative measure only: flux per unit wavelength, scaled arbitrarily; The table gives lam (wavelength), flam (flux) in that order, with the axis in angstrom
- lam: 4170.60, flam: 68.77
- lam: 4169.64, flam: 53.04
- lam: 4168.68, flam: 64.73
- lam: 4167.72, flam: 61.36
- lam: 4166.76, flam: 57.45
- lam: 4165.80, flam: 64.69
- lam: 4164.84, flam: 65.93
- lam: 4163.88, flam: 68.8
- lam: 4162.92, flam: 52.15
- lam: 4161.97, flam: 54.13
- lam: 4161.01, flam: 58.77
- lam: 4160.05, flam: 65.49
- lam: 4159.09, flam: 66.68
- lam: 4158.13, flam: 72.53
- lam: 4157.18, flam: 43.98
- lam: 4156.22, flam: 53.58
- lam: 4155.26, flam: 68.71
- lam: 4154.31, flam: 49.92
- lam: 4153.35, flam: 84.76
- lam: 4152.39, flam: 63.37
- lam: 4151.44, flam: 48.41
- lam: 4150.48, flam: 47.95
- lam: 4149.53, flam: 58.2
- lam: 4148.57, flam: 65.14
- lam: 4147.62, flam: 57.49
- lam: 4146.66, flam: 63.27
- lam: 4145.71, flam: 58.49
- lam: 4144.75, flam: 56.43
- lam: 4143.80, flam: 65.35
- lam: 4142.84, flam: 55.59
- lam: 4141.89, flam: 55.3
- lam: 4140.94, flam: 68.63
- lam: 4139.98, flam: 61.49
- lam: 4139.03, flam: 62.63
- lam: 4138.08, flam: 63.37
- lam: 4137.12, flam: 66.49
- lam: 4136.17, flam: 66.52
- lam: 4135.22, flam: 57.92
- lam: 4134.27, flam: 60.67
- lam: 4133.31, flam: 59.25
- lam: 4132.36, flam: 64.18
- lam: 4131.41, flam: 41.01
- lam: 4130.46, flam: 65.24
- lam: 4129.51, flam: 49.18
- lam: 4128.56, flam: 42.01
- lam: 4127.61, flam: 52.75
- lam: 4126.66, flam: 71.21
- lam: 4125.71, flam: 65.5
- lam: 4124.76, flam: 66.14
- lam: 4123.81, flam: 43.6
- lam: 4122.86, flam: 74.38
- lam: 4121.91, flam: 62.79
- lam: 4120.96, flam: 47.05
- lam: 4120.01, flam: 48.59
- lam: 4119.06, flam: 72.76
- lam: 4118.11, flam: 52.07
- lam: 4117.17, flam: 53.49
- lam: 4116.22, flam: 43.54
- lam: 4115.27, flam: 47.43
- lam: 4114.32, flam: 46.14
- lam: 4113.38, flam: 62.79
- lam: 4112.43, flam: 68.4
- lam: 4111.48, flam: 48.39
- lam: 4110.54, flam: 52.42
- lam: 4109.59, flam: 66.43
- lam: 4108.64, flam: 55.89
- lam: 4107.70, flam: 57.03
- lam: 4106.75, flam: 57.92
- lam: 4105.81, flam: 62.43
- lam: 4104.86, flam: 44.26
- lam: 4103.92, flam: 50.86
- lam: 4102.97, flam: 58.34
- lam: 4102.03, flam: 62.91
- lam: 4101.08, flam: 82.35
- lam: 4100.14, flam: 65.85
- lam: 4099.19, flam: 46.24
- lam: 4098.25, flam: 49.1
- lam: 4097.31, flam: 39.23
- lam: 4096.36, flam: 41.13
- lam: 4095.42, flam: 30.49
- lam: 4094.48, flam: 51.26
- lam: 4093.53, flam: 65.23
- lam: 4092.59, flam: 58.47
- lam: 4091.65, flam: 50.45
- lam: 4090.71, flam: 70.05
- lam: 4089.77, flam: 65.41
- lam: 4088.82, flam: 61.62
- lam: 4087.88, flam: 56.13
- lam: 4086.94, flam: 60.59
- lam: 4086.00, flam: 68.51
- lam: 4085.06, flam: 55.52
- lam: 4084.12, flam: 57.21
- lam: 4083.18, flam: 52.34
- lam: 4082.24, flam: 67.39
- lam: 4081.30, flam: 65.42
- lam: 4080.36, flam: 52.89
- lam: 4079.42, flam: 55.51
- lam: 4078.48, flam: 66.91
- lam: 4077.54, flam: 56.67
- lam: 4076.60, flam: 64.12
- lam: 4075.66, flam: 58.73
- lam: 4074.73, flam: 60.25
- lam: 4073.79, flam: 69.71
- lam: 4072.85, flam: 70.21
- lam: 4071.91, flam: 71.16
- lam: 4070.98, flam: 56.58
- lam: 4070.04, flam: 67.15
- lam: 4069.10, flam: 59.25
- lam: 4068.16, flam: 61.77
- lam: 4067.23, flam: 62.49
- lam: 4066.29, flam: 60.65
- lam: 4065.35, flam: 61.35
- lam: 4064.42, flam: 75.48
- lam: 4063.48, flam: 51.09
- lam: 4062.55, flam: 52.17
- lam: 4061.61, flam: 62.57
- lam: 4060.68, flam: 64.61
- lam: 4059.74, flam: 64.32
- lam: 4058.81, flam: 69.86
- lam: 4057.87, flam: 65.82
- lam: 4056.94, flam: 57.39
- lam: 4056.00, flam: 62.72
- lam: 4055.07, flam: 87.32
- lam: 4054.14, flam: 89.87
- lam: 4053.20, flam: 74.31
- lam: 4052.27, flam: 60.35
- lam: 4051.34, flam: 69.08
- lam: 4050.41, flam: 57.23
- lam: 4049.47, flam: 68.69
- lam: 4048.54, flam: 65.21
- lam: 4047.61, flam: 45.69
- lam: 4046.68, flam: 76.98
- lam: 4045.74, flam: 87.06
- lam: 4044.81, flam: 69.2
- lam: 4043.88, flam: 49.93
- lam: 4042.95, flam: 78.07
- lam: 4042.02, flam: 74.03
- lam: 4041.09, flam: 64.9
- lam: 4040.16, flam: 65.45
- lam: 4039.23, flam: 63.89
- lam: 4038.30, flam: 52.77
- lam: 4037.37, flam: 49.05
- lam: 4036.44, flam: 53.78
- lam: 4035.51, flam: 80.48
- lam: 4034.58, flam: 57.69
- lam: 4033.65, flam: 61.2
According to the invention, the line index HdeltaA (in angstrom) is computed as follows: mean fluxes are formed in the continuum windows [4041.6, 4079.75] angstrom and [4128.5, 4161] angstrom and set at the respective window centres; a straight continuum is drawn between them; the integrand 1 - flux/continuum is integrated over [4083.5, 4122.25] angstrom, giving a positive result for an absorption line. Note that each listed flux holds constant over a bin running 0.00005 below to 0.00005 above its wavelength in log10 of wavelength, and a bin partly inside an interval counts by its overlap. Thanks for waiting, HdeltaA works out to 4.1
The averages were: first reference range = 65.4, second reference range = 59.9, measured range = 56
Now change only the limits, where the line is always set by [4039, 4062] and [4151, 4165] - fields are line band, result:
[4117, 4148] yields 1.7 angstrom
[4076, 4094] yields 1.4 angstrom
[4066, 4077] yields 0.5 angstrom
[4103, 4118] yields 2.2 angstrom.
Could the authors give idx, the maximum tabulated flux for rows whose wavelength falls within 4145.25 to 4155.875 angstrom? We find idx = 84.76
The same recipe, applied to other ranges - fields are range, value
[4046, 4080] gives 89.87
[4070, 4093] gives 71.16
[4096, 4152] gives 82.35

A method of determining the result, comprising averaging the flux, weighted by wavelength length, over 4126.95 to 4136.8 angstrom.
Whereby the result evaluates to 56.4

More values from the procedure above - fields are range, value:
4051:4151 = 59.7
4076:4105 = 57.3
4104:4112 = 55.5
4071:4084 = 62.1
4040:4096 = 63.3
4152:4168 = 61.9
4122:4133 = 58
